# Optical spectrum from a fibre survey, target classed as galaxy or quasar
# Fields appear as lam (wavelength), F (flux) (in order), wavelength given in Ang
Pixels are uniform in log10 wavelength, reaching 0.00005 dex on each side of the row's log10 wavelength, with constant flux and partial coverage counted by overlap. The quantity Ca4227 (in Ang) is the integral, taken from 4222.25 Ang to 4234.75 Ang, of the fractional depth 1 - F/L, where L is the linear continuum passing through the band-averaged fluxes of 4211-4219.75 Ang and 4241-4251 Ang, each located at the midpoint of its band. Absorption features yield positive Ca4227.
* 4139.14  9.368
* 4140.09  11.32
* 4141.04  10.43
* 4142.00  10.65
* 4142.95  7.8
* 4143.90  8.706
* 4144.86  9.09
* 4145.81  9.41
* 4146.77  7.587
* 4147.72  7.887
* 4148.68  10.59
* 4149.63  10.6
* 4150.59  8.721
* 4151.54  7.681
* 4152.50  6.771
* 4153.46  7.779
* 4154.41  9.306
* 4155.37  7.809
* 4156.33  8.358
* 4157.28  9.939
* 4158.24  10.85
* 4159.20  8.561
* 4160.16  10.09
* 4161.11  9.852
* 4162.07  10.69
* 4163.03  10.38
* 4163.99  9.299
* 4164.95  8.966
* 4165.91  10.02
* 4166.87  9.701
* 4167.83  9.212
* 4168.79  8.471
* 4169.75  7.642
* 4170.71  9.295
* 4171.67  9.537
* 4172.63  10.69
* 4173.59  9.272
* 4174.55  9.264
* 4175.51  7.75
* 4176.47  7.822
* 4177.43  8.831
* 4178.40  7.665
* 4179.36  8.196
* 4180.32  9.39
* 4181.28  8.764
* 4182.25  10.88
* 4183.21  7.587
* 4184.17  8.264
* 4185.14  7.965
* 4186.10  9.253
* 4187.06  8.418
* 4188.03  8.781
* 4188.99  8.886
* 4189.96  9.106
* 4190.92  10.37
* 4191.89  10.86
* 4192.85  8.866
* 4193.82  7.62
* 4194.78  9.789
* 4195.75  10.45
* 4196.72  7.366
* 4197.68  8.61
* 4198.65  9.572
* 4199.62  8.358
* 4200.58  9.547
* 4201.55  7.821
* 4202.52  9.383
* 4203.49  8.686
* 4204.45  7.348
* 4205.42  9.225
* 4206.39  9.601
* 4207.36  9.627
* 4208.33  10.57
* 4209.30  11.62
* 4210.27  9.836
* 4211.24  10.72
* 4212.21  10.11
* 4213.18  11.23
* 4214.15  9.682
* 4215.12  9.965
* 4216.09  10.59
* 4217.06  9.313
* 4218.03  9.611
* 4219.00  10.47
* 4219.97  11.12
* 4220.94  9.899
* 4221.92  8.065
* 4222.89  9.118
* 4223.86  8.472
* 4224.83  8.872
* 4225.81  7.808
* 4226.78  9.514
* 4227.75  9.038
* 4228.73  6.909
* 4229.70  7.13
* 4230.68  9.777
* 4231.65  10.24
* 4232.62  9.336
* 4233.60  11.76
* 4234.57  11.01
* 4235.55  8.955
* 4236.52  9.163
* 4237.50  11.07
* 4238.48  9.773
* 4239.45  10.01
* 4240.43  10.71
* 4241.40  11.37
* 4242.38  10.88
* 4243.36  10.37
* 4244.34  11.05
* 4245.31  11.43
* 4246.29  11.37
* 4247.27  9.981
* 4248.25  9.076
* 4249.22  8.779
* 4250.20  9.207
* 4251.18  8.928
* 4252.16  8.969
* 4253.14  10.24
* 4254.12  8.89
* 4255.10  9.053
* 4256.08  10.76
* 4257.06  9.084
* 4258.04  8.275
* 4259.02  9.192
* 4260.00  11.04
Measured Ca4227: 1.41 Ang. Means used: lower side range 10.2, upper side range 10.3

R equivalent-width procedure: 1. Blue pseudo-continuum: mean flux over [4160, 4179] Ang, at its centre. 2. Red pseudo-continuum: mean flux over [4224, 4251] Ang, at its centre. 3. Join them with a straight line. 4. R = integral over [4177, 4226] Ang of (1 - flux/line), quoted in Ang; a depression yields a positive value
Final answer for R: 1.1 Ang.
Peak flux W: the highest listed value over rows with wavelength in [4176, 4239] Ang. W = 11.76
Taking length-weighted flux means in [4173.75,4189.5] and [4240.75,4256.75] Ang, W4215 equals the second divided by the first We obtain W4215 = 1.16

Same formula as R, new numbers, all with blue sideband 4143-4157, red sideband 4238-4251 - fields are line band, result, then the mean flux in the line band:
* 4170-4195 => 0.6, 8.95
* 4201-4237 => 1.2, 9.5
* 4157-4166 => -1.1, 9.85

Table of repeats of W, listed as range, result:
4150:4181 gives 10.85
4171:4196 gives 10.88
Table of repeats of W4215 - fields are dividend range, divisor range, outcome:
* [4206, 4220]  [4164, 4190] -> 1.15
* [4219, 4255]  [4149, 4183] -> 1.07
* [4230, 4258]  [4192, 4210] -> 1.09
